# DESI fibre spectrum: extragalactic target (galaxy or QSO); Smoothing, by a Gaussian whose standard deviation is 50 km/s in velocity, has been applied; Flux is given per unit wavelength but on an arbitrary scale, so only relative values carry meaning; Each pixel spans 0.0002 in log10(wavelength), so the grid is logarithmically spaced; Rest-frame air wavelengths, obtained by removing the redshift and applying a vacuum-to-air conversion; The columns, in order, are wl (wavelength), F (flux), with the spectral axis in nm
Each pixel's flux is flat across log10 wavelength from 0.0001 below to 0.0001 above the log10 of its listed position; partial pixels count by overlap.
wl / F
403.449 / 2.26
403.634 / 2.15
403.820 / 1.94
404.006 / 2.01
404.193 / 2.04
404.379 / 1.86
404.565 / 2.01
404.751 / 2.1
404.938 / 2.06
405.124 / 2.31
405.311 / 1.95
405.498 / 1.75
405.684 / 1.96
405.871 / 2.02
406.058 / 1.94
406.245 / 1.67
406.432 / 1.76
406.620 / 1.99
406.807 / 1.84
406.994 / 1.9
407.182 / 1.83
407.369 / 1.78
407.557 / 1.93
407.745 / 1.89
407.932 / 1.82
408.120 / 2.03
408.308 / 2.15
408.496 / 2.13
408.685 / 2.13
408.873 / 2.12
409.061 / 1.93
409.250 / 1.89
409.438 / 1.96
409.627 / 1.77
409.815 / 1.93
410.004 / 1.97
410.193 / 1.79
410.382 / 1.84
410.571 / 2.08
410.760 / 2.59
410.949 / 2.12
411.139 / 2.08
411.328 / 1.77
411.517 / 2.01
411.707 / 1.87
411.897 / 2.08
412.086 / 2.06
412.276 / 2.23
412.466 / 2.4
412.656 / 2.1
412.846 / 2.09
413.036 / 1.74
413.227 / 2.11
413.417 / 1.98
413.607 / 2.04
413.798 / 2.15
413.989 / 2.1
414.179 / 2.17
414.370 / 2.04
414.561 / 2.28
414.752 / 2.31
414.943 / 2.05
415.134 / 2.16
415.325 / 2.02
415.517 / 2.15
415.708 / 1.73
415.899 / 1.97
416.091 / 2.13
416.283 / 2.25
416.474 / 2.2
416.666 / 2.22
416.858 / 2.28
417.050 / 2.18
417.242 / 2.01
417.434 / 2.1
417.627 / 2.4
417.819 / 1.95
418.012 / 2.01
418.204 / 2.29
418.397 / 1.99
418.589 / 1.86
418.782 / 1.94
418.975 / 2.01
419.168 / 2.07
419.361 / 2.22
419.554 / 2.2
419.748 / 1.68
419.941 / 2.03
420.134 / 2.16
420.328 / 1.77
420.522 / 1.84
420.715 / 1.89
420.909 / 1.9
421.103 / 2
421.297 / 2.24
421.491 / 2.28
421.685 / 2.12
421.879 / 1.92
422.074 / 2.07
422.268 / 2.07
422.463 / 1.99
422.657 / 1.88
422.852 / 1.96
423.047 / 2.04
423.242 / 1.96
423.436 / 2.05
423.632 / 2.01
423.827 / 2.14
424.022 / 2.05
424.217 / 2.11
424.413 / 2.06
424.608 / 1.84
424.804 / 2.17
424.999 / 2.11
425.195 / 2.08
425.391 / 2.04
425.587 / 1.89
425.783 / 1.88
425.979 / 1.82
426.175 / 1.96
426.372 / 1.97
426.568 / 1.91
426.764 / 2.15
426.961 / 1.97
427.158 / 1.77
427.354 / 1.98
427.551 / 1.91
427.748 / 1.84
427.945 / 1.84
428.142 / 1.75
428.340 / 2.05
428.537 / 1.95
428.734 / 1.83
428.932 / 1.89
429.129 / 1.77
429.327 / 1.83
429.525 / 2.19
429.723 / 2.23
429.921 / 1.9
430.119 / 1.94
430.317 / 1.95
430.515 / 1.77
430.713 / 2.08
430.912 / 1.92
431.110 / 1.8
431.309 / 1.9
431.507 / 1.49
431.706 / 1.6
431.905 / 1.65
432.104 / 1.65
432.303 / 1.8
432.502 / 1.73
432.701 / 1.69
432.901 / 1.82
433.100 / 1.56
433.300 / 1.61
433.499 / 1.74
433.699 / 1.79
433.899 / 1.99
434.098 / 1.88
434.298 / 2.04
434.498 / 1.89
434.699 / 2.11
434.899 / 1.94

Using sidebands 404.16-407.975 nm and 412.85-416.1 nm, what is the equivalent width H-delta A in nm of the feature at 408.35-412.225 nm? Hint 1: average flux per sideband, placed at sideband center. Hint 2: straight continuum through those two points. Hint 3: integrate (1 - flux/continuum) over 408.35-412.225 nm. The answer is -0.03 nm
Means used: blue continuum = 1.92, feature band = 2.01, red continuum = 2.07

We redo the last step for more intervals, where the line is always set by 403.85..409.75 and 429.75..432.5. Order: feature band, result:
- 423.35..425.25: -0.22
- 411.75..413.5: -0.15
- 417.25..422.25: -0.43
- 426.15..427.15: -0.07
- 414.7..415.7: -0.10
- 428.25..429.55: -0.06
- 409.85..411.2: -0.09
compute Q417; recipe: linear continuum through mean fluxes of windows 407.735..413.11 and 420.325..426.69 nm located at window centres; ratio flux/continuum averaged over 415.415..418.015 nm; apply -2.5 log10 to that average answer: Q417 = -0.05 mag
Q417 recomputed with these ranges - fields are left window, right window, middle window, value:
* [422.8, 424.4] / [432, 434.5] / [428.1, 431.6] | -0.02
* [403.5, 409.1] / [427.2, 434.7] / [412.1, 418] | -0.10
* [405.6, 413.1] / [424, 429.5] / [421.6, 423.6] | -0.03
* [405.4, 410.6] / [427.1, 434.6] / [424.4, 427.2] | -0.07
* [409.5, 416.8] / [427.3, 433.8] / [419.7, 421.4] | 0.01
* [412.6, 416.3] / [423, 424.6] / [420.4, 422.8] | 0.02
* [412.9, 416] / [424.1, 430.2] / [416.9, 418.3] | -0.05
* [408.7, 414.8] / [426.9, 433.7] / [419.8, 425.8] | -0.05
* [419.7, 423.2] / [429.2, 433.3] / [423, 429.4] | -0.03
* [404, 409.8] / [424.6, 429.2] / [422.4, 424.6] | -0.04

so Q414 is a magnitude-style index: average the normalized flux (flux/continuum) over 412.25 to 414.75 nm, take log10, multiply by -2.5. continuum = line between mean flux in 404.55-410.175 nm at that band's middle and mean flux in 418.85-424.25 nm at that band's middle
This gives -0.07 mag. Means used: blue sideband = 1.95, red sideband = 2.02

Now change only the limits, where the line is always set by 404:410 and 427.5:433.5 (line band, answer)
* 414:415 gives -0.14 mag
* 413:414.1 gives -0.07 mag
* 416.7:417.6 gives -0.14 mag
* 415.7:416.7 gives -0.11 mag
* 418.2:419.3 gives -0.07 mag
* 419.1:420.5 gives -0.07 mag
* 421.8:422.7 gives -0.07 mag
